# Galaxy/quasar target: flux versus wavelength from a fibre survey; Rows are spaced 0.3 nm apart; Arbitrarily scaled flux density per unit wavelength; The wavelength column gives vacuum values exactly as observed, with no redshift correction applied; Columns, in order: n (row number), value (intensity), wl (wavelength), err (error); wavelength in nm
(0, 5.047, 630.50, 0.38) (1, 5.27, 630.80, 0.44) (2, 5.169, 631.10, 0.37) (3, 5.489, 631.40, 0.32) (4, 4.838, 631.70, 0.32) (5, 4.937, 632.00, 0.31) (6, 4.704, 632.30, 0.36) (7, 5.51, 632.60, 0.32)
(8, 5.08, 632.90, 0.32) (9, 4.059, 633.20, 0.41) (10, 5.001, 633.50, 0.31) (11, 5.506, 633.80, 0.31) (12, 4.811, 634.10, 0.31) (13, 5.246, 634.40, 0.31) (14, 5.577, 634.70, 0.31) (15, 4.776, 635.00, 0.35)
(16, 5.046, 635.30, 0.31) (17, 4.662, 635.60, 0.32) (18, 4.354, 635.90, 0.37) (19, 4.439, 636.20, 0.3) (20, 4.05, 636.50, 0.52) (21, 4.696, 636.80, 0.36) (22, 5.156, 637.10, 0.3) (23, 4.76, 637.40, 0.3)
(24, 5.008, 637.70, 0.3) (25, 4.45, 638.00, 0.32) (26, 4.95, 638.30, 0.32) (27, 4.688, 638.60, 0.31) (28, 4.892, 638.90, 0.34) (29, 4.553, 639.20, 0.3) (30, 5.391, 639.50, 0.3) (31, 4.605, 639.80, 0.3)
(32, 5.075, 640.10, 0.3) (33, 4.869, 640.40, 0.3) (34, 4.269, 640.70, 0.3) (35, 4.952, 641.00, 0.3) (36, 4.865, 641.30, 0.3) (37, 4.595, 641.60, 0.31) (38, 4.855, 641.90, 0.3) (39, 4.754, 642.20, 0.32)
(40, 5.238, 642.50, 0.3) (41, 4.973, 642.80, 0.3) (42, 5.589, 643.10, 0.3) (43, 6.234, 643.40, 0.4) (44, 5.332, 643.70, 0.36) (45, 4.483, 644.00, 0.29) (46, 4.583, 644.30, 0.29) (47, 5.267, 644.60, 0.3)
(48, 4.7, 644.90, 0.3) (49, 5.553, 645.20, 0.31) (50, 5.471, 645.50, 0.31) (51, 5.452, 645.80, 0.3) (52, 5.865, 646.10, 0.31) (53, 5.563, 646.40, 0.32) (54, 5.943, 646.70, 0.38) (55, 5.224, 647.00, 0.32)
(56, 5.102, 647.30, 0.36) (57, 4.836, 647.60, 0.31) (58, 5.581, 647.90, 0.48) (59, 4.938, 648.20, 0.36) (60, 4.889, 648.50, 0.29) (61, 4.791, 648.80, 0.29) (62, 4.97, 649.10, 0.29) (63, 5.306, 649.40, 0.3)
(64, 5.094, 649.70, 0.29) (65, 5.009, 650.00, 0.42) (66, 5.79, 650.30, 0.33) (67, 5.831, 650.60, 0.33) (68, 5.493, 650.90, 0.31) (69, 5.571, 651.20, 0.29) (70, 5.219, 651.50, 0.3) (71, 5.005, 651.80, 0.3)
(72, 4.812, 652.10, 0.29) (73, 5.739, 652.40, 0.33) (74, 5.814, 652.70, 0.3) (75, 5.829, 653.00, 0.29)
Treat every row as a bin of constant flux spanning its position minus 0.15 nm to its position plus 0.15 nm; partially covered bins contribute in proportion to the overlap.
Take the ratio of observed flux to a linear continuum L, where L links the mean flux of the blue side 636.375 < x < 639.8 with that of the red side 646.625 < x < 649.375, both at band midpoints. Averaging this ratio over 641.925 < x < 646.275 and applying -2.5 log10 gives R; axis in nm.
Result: -0.05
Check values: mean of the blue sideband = 4.78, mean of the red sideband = 5.13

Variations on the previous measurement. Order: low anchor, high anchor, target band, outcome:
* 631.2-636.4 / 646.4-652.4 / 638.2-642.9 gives 0.05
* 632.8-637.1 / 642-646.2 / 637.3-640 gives 0.04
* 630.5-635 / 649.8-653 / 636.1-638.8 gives 0.10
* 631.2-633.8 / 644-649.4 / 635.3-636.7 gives 0.13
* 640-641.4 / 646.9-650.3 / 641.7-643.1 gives -0.03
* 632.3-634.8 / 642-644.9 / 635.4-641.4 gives 0.08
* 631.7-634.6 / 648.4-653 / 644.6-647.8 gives -0.03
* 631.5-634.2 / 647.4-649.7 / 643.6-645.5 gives 0.00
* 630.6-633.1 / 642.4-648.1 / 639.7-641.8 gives 0.11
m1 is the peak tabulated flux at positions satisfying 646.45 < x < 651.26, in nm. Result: 5.943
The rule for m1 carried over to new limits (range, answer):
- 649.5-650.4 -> 5.79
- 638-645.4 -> 6.234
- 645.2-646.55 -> 5.865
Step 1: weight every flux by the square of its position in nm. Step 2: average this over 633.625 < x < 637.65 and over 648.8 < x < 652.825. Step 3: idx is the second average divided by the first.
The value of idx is 1.15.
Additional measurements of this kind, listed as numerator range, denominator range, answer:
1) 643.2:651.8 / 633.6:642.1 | 1.13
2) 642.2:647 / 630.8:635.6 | 1.09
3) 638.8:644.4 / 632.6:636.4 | 1.04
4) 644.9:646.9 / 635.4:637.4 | 1.25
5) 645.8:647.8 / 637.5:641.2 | 1.16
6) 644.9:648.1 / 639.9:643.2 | 1.12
